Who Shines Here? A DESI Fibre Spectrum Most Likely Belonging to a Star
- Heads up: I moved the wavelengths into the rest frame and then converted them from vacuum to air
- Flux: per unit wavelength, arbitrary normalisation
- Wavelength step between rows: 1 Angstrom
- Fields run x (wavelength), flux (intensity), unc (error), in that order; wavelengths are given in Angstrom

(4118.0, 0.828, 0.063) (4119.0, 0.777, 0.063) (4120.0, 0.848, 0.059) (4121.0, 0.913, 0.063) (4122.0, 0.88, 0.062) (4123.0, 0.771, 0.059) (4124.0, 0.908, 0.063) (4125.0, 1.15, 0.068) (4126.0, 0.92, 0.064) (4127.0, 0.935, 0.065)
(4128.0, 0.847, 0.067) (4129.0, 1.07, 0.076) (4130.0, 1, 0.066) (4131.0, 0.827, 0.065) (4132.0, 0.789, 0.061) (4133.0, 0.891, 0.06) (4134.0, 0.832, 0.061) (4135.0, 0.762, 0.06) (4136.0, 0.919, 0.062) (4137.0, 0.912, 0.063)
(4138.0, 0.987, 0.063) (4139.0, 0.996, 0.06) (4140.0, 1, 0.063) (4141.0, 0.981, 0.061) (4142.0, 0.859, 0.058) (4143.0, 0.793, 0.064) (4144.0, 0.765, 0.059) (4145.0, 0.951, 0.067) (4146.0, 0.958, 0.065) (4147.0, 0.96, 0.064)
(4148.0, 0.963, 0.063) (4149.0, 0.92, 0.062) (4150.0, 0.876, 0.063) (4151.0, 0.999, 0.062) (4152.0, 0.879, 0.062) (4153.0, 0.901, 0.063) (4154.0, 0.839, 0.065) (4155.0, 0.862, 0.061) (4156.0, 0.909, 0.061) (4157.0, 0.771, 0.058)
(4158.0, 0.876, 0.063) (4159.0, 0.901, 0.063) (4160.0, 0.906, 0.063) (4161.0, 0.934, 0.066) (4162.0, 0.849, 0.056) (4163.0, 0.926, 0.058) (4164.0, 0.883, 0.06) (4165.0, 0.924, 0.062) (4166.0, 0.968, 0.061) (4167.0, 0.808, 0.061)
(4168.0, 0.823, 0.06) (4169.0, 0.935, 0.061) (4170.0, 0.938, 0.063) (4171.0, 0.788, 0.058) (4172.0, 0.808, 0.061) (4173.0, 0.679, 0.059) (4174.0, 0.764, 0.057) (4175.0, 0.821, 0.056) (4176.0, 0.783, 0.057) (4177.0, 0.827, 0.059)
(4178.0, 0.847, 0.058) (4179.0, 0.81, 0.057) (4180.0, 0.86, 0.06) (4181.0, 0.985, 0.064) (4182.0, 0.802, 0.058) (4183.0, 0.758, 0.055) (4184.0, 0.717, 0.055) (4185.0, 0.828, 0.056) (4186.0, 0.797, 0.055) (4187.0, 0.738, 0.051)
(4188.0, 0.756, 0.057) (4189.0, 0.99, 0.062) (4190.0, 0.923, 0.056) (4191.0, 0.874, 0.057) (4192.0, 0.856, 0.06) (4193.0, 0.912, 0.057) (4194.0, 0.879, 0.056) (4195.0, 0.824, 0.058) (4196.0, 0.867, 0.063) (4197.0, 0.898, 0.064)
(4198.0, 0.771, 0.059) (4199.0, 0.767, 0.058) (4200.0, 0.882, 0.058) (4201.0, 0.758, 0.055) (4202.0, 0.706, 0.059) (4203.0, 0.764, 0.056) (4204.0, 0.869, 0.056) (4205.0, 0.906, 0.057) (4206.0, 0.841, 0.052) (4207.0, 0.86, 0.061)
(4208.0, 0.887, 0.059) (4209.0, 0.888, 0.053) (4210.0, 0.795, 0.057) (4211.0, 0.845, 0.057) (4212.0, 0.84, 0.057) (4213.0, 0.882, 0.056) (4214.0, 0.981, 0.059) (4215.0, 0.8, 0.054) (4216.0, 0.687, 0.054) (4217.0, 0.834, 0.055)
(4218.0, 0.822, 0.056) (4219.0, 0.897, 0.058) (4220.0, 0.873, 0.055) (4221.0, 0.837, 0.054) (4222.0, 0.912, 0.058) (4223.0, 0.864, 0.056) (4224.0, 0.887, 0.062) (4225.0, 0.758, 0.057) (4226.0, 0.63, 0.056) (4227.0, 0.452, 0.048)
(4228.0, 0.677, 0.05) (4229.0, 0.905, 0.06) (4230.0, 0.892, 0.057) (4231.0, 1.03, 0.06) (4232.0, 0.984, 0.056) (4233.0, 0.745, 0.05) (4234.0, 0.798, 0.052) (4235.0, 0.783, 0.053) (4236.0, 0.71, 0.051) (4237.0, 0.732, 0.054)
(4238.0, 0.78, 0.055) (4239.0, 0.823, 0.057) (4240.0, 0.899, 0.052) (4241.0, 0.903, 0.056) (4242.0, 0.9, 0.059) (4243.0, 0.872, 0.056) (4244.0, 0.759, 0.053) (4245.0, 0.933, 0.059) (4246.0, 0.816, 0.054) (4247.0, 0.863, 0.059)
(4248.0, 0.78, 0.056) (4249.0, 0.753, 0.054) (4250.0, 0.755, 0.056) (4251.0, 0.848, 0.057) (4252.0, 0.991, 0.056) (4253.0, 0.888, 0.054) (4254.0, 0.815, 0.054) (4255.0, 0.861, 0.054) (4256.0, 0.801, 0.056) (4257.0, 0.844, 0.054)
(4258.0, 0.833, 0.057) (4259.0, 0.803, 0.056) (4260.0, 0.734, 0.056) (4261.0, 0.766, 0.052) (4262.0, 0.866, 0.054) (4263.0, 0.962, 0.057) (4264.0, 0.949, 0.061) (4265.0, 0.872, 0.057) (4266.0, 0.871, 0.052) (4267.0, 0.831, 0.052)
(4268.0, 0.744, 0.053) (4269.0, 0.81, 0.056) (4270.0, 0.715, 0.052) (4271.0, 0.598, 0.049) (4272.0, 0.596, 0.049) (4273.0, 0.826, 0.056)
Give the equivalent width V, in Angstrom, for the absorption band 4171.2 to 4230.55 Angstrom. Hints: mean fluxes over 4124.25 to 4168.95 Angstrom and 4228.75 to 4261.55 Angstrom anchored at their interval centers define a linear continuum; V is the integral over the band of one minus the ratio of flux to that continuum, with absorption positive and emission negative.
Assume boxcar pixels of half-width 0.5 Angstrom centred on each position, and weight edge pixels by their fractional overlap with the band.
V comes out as 2.99 Angstrom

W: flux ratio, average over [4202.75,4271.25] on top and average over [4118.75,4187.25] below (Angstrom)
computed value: 0.95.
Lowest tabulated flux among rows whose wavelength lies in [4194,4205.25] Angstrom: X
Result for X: 0.706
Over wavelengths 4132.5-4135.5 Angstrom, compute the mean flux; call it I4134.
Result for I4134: 0.828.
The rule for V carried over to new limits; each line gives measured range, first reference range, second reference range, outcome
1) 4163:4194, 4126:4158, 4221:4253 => 1.0 Angstrom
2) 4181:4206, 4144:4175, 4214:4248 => 0.7 Angstrom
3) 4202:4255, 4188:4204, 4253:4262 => -0.2 Angstrom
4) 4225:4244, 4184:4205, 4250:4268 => 0.9 Angstrom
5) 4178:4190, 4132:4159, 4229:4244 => 0.7 Angstrom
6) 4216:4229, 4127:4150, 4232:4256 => 0.9 Angstrom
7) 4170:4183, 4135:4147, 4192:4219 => 0.8 Angstrom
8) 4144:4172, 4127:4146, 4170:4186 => -1.3 Angstrom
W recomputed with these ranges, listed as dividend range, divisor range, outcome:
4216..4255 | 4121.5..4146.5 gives 0.91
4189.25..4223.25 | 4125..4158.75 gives 0.94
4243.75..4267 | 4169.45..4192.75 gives 1.02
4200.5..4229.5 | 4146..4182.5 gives 0.94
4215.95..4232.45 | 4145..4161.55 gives 0.91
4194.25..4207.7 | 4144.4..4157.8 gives 0.91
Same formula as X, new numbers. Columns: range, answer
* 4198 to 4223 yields 0.687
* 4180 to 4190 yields 0.717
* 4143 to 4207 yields 0.679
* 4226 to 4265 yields 0.452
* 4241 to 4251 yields 0.753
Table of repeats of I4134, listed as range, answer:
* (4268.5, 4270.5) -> 0.762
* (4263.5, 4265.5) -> 0.91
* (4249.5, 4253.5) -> 0.871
